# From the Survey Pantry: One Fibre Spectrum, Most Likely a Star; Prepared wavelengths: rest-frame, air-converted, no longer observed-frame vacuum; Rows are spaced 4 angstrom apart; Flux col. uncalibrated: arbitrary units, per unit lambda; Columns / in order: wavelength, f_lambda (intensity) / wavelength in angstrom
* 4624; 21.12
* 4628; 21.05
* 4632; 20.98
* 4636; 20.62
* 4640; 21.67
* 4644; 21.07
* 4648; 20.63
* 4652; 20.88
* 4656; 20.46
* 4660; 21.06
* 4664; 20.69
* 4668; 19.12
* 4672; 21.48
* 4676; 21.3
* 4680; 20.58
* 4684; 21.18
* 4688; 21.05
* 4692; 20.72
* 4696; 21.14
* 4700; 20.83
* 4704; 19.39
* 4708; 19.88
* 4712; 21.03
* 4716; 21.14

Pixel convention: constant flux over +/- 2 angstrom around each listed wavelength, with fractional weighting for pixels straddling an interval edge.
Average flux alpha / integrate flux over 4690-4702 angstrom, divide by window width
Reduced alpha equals 20.9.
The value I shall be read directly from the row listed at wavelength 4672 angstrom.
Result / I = 21.48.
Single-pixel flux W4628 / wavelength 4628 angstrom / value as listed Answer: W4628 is 21.05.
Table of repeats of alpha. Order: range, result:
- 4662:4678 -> 20.6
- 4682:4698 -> 21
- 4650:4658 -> 20.7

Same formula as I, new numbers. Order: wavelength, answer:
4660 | 21.06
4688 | 21.05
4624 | 21.12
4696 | 21.14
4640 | 21.67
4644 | 21.07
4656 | 20.46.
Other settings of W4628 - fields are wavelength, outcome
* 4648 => 20.63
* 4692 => 20.72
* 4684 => 21.18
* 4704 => 19.39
